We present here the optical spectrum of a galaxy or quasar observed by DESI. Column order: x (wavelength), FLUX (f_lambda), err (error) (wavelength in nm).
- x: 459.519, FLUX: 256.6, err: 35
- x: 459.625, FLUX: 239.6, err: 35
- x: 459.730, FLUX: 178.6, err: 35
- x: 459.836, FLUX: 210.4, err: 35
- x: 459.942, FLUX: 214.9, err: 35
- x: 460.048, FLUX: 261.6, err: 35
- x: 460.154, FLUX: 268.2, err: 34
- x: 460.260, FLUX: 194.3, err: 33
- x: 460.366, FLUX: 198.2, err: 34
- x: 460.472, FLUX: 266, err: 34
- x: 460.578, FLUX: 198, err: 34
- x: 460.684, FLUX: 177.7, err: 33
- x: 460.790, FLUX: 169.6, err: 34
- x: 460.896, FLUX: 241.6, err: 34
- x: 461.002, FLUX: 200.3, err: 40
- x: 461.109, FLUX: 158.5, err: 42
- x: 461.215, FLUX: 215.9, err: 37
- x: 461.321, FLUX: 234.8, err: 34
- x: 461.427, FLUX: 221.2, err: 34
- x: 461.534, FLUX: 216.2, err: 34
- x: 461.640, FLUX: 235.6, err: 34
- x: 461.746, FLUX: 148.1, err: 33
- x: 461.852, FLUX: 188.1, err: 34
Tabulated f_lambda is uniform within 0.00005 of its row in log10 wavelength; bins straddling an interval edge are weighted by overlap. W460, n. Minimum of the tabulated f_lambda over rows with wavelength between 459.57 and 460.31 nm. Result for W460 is 178.6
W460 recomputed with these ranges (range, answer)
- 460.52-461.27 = 158.5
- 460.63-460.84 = 169.6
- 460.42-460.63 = 198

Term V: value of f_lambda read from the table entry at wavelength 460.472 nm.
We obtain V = 266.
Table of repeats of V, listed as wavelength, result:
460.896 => 241.6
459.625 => 239.6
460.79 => 169.6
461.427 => 221.2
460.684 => 177.7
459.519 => 256.6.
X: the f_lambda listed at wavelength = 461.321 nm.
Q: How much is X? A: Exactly 234.8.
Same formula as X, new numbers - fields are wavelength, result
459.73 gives 178.6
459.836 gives 210.4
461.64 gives 235.6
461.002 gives 200.3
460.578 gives 198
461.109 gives 158.5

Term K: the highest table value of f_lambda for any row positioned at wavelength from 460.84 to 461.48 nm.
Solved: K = 241.6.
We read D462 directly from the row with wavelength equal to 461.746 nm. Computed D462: 148.1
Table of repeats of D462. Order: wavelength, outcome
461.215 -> 215.9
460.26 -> 194.3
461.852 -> 188.1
